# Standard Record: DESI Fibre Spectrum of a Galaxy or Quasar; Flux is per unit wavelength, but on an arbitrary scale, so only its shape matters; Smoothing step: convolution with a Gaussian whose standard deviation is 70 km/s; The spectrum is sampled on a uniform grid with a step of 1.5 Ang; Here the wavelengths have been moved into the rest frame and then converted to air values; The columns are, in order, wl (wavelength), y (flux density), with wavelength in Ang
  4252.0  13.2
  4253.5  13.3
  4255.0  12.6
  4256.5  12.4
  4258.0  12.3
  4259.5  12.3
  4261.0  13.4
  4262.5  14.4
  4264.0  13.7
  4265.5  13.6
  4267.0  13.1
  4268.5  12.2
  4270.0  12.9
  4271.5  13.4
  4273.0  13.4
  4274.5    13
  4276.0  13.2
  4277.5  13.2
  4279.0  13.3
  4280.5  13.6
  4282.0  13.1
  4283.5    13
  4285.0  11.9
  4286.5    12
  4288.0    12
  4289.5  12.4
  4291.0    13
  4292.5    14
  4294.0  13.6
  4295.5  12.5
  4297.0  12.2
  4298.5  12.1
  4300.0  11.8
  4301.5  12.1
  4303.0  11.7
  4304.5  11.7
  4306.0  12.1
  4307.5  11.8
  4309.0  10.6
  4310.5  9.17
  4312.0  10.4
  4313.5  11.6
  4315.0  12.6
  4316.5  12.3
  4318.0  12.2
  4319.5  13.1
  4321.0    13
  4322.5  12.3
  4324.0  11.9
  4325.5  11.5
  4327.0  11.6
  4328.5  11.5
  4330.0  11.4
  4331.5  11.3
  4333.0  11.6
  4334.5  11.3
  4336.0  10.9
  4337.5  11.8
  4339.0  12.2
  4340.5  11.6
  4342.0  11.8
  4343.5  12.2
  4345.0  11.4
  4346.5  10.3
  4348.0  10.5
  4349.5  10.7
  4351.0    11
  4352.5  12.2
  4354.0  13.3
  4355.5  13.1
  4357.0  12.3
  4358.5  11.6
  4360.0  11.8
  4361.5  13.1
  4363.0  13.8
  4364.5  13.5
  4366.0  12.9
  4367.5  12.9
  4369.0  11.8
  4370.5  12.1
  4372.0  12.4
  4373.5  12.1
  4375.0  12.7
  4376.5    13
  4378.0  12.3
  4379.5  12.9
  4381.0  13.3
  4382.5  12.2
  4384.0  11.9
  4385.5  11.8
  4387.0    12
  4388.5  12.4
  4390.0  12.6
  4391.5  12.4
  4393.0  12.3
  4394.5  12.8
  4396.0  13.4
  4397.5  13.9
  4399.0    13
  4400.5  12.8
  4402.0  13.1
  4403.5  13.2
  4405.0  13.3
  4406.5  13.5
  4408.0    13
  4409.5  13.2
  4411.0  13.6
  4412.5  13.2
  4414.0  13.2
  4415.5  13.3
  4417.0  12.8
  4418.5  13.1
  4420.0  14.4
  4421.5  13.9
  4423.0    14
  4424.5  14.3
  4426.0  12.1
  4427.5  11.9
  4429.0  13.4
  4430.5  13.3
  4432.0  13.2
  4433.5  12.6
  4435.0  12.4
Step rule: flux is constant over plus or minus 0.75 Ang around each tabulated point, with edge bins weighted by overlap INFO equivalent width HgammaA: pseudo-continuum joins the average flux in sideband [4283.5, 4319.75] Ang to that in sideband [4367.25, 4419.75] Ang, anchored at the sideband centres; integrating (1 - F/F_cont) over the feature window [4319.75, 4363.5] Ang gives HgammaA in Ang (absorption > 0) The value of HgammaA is 1.9 Ang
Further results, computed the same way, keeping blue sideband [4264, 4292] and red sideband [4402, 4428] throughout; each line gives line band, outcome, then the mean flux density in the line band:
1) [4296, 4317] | 2.30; 11.6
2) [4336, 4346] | 1.05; 11.7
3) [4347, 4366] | 1.31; 12.2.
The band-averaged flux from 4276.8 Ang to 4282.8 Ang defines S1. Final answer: 13.3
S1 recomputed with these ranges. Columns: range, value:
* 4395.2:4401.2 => 13.3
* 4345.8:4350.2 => 10.5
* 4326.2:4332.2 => 11.5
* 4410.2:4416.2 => 13.3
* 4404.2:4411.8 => 13.3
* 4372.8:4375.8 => 12.4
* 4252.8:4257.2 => 12.8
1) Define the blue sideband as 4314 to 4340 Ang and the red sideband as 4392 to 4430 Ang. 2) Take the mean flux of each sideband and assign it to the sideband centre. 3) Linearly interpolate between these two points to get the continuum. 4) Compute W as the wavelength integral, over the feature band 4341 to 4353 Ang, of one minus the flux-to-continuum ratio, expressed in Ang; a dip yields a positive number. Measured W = 1.0 Ang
